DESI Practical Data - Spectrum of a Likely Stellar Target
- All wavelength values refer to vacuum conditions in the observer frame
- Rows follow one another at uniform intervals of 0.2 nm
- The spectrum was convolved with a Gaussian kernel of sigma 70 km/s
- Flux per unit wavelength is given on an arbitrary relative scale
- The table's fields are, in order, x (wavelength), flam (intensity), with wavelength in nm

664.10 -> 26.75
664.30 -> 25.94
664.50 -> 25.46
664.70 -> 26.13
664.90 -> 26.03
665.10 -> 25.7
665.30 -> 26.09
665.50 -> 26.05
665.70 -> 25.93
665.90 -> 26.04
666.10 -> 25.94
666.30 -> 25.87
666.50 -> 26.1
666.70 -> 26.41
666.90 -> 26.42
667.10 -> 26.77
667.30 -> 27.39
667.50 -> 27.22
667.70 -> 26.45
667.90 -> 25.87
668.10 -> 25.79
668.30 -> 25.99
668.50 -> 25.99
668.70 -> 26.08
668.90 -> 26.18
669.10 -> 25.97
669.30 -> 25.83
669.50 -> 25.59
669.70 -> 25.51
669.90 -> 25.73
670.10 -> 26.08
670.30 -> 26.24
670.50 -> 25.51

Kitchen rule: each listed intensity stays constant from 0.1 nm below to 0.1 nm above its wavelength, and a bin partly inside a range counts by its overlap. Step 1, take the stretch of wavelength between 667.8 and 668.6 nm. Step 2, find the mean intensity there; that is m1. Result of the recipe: 25.9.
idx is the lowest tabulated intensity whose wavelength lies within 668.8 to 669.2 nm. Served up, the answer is 25.97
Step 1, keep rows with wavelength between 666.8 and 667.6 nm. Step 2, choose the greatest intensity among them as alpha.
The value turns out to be 27.39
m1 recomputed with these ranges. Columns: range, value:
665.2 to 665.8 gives 26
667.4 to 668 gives 26.5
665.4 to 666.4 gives 26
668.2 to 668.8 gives 26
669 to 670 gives 25.7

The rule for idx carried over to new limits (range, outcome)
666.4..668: 25.87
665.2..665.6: 26.05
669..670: 25.51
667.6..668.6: 25.79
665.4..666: 25.93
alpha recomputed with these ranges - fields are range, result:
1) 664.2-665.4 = 26.13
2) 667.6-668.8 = 26.45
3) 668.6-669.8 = 26.18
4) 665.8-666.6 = 26.1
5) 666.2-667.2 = 26.77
